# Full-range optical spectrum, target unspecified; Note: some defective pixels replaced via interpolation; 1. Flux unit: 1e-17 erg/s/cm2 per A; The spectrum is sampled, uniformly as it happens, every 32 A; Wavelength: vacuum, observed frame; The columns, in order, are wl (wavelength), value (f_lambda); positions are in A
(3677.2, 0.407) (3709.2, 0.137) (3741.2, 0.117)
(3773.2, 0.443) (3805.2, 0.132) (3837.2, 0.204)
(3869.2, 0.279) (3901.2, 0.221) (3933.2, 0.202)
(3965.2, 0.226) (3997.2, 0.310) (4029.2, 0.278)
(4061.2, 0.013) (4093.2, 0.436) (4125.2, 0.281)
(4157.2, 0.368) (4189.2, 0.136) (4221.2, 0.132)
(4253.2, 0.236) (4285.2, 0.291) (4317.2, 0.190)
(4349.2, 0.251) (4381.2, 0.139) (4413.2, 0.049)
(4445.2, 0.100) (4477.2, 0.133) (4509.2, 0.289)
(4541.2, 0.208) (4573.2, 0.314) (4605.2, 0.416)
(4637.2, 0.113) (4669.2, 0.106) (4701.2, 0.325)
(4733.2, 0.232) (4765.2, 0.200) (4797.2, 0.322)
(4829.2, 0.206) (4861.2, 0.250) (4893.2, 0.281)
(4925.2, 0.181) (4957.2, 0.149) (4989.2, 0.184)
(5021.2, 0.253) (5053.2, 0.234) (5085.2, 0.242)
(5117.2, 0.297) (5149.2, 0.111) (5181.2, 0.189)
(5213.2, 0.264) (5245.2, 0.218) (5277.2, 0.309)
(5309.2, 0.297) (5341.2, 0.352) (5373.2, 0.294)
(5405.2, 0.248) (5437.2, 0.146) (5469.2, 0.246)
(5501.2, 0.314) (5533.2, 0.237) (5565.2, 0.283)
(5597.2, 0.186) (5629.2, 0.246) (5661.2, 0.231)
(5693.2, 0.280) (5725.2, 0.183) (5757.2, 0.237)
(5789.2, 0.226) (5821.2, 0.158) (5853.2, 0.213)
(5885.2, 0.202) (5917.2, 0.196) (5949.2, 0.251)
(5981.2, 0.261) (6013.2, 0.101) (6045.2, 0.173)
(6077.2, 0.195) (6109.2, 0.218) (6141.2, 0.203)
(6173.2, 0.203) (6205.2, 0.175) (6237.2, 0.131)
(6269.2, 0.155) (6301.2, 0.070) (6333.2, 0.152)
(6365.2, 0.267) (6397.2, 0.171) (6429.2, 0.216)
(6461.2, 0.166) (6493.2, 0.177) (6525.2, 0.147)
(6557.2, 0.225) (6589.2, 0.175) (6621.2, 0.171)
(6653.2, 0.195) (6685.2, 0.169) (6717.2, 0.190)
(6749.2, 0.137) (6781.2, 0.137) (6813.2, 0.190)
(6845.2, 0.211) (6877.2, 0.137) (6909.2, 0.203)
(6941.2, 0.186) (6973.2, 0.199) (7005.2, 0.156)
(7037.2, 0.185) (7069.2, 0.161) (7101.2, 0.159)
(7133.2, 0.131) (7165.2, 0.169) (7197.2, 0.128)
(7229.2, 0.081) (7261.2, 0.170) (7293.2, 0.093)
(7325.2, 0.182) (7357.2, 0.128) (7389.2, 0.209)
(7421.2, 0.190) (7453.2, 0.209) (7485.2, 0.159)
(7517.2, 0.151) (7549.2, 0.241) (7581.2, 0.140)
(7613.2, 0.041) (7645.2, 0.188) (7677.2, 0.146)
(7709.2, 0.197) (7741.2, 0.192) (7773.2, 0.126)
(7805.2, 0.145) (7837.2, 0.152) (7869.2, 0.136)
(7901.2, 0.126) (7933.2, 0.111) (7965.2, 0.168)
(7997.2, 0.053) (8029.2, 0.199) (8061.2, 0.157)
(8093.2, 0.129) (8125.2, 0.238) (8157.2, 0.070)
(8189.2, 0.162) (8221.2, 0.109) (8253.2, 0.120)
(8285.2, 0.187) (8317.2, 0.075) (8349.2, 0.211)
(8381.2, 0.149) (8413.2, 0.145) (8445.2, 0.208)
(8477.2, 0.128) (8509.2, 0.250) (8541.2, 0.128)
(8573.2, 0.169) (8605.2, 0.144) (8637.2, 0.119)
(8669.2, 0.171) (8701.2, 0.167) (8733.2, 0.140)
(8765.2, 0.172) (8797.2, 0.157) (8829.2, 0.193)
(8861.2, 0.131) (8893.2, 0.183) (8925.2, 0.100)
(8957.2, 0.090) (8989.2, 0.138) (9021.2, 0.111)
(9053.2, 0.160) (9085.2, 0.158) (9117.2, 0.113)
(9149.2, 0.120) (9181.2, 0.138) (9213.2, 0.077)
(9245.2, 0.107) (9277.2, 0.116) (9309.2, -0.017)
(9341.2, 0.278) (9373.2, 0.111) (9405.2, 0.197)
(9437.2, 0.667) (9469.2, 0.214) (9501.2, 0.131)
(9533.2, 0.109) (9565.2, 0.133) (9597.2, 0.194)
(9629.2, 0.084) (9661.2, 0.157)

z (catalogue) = 0.150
